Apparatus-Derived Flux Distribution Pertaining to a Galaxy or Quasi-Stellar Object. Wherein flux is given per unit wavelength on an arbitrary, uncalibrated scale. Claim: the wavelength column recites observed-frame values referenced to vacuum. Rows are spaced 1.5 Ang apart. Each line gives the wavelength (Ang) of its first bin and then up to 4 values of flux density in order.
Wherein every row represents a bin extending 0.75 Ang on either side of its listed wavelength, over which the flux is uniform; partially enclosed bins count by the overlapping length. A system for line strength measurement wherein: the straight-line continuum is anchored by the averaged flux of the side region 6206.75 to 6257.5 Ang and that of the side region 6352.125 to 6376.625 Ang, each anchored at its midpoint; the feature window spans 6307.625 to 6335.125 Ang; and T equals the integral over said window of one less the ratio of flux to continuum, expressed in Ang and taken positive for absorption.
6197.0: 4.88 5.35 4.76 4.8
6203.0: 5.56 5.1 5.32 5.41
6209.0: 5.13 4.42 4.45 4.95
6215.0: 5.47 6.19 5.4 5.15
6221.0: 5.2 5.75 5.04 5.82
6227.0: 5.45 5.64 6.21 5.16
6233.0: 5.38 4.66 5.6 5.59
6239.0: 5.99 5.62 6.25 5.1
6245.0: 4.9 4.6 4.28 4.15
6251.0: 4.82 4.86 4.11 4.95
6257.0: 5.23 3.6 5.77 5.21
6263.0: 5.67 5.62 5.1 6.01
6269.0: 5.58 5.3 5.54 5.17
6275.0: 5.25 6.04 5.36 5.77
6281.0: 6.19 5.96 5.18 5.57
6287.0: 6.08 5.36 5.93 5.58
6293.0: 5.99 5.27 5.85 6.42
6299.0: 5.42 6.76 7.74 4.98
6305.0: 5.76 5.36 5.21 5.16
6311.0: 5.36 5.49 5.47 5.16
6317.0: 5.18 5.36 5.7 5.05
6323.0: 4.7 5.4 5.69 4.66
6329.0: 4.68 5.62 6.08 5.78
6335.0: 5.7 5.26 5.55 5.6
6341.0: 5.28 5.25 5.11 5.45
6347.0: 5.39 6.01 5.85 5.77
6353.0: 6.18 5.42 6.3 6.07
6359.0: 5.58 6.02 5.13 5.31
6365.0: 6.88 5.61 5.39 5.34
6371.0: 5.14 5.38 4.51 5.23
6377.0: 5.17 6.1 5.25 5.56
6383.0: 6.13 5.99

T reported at 0.7 Ang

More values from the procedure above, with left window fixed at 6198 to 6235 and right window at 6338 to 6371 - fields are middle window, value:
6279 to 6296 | -0.79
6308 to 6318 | 0.43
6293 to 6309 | -1.07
